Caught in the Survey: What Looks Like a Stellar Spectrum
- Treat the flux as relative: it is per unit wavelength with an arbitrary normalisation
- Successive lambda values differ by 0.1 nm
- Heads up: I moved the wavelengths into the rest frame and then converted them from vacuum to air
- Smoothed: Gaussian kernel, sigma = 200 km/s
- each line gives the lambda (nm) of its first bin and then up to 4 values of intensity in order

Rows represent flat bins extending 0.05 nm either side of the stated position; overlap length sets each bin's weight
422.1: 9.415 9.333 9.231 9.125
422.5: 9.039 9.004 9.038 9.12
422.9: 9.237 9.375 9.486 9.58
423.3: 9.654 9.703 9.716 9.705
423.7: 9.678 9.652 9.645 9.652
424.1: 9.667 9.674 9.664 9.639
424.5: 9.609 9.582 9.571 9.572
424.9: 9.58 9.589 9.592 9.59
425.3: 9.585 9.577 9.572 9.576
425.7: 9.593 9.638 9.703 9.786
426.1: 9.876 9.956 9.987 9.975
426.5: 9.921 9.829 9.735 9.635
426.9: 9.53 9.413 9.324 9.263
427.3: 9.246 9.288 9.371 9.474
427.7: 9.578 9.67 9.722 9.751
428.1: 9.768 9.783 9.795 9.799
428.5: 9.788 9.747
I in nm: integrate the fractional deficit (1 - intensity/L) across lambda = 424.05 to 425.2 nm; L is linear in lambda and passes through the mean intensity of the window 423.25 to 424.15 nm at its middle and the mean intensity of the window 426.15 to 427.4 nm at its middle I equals 0.01 nm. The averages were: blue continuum 9.67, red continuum 9.64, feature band 9.61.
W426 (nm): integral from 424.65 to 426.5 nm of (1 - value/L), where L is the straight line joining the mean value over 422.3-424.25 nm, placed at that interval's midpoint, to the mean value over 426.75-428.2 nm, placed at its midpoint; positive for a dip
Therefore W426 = -0.04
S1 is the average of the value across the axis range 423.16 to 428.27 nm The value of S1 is 9.64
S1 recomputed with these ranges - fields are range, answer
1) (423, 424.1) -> 9.64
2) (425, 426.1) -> 9.63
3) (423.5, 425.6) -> 9.62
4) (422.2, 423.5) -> 9.32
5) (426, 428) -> 9.63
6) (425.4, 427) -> 9.74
